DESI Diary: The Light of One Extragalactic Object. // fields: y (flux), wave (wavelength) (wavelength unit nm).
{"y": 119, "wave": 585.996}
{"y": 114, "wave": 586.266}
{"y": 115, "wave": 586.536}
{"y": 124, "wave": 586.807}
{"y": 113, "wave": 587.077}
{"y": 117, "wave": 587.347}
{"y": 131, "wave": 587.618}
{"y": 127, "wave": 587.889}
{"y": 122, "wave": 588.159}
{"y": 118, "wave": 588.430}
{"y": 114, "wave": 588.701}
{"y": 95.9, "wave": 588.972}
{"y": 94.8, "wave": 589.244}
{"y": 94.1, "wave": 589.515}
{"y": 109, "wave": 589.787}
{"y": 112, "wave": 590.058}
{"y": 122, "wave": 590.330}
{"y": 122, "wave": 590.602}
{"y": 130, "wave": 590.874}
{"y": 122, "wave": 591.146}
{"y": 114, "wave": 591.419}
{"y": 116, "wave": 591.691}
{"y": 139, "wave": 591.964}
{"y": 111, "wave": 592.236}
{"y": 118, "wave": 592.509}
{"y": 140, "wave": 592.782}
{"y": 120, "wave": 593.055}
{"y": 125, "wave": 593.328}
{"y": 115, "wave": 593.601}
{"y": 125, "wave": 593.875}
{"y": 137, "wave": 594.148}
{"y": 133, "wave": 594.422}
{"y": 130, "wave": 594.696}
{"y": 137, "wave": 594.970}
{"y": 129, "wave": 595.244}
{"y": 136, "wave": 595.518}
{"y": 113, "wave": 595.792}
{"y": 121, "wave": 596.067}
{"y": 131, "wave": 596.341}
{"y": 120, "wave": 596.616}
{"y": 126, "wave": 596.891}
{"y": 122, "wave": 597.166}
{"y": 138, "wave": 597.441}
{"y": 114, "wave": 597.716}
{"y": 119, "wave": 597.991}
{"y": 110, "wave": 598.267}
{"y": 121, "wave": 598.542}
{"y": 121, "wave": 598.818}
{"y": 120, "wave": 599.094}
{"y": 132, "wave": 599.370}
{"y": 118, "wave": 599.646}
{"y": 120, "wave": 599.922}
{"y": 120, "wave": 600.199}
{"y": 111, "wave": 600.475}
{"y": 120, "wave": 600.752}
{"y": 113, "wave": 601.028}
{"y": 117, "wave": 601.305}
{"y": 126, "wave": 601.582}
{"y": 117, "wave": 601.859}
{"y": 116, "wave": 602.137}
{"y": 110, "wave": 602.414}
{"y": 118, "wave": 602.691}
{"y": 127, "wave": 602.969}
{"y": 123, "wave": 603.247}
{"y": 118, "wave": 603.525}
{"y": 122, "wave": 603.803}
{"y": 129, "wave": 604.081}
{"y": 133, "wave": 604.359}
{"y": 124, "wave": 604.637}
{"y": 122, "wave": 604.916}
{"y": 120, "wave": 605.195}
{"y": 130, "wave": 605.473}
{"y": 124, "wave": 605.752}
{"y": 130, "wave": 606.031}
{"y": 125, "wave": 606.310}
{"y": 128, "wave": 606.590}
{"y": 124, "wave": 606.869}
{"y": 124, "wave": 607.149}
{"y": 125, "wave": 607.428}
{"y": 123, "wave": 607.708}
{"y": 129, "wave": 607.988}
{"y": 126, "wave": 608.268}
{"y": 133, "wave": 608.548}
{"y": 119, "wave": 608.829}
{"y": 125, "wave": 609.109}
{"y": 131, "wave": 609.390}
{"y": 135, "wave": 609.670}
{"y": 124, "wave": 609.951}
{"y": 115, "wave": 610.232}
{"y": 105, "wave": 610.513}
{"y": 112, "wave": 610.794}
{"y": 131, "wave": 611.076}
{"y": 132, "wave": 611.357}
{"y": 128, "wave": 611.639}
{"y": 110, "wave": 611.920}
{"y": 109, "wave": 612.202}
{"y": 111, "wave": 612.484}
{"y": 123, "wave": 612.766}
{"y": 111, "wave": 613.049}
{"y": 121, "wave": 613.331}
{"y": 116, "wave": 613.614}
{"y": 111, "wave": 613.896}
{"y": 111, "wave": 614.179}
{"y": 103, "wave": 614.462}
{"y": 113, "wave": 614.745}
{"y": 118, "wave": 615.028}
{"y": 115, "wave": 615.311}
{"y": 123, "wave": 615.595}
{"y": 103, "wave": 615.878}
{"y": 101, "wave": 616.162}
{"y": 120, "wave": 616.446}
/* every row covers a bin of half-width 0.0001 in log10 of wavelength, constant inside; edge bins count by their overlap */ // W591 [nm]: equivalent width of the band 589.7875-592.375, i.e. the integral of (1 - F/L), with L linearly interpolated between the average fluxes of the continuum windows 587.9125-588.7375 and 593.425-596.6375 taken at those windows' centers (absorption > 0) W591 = 0.06 nm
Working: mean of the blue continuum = 120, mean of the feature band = 120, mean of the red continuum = 127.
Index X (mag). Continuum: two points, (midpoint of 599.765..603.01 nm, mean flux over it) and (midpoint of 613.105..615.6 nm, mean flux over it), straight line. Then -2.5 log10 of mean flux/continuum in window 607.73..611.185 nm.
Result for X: -0.08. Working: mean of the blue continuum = 118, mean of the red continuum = 114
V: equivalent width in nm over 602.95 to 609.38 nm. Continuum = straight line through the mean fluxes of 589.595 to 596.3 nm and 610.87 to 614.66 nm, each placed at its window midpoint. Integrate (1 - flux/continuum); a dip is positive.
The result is -0.35 nm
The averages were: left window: 124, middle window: 125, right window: 117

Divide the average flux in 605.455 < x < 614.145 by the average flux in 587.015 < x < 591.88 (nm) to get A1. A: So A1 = 1.06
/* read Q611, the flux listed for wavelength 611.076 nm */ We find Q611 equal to 131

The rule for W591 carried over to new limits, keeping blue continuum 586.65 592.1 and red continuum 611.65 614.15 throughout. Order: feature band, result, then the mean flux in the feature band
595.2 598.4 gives -0.19 nm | 123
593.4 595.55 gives -0.25 nm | 130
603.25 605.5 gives -0.17 nm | 124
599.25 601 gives -0.06 nm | 120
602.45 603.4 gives -0.05 nm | 121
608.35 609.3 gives -0.09 nm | 126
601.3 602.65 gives -0.02 nm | 117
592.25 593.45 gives -0.08 nm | 124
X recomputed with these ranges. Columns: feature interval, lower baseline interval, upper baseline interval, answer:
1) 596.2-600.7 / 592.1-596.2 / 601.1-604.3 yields 0.016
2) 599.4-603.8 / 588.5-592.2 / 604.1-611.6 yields 0.022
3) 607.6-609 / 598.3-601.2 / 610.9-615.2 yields -0.076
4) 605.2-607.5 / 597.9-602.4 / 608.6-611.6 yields -0.039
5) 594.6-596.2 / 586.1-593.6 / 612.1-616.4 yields -0.098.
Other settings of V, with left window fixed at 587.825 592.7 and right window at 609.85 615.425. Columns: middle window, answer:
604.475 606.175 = -0.136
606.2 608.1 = -0.156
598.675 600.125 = -0.079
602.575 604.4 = -0.127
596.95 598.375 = -0.066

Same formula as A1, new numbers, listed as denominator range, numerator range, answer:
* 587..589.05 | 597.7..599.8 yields 1.01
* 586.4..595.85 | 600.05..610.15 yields 1.02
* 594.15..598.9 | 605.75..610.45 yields 1.00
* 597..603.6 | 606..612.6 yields 1.03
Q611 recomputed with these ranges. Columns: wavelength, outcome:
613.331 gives 121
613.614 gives 116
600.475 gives 111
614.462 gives 103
